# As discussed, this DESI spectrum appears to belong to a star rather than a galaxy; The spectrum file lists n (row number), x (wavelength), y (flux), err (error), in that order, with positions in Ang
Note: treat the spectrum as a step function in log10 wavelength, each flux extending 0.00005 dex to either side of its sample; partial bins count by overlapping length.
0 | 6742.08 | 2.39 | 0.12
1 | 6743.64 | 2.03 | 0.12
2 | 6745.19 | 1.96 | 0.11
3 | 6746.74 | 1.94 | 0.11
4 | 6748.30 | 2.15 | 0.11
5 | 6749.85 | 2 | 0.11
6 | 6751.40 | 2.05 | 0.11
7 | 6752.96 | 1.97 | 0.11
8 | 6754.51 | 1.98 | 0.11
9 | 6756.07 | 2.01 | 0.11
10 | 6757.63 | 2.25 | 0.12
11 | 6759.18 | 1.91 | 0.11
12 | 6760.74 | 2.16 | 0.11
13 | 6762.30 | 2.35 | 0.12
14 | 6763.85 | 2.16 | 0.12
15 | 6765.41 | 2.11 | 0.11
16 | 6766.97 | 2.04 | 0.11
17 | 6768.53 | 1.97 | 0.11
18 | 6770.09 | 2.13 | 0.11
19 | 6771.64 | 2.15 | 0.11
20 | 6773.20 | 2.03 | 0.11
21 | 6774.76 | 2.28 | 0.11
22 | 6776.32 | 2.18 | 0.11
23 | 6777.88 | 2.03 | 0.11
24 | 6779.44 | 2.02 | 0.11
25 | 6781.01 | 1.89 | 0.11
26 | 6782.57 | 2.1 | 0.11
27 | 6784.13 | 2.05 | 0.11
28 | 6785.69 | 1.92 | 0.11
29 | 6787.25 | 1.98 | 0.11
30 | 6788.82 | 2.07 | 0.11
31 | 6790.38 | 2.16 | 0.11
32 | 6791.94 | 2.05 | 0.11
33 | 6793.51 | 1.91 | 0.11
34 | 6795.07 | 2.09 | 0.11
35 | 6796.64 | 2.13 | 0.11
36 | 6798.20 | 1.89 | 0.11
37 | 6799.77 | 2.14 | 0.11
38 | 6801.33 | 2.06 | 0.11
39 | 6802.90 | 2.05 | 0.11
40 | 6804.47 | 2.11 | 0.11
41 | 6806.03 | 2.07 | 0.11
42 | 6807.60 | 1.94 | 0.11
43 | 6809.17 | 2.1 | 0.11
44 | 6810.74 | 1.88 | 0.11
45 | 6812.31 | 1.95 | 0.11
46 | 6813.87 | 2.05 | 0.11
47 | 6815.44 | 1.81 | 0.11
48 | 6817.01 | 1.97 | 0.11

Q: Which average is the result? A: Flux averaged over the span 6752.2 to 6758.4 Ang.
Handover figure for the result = 2.05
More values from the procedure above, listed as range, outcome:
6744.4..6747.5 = 1.95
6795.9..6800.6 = 2.06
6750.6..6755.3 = 2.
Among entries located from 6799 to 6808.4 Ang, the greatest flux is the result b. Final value 2.14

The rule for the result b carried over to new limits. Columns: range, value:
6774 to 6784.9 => 2.28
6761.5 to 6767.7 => 2.35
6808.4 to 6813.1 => 2.1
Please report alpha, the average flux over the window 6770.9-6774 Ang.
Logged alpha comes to 2.09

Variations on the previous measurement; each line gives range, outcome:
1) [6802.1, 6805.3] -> 2.08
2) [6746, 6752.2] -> 2.03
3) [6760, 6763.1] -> 2.26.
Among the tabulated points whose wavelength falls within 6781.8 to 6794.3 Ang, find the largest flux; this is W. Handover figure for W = 2.16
